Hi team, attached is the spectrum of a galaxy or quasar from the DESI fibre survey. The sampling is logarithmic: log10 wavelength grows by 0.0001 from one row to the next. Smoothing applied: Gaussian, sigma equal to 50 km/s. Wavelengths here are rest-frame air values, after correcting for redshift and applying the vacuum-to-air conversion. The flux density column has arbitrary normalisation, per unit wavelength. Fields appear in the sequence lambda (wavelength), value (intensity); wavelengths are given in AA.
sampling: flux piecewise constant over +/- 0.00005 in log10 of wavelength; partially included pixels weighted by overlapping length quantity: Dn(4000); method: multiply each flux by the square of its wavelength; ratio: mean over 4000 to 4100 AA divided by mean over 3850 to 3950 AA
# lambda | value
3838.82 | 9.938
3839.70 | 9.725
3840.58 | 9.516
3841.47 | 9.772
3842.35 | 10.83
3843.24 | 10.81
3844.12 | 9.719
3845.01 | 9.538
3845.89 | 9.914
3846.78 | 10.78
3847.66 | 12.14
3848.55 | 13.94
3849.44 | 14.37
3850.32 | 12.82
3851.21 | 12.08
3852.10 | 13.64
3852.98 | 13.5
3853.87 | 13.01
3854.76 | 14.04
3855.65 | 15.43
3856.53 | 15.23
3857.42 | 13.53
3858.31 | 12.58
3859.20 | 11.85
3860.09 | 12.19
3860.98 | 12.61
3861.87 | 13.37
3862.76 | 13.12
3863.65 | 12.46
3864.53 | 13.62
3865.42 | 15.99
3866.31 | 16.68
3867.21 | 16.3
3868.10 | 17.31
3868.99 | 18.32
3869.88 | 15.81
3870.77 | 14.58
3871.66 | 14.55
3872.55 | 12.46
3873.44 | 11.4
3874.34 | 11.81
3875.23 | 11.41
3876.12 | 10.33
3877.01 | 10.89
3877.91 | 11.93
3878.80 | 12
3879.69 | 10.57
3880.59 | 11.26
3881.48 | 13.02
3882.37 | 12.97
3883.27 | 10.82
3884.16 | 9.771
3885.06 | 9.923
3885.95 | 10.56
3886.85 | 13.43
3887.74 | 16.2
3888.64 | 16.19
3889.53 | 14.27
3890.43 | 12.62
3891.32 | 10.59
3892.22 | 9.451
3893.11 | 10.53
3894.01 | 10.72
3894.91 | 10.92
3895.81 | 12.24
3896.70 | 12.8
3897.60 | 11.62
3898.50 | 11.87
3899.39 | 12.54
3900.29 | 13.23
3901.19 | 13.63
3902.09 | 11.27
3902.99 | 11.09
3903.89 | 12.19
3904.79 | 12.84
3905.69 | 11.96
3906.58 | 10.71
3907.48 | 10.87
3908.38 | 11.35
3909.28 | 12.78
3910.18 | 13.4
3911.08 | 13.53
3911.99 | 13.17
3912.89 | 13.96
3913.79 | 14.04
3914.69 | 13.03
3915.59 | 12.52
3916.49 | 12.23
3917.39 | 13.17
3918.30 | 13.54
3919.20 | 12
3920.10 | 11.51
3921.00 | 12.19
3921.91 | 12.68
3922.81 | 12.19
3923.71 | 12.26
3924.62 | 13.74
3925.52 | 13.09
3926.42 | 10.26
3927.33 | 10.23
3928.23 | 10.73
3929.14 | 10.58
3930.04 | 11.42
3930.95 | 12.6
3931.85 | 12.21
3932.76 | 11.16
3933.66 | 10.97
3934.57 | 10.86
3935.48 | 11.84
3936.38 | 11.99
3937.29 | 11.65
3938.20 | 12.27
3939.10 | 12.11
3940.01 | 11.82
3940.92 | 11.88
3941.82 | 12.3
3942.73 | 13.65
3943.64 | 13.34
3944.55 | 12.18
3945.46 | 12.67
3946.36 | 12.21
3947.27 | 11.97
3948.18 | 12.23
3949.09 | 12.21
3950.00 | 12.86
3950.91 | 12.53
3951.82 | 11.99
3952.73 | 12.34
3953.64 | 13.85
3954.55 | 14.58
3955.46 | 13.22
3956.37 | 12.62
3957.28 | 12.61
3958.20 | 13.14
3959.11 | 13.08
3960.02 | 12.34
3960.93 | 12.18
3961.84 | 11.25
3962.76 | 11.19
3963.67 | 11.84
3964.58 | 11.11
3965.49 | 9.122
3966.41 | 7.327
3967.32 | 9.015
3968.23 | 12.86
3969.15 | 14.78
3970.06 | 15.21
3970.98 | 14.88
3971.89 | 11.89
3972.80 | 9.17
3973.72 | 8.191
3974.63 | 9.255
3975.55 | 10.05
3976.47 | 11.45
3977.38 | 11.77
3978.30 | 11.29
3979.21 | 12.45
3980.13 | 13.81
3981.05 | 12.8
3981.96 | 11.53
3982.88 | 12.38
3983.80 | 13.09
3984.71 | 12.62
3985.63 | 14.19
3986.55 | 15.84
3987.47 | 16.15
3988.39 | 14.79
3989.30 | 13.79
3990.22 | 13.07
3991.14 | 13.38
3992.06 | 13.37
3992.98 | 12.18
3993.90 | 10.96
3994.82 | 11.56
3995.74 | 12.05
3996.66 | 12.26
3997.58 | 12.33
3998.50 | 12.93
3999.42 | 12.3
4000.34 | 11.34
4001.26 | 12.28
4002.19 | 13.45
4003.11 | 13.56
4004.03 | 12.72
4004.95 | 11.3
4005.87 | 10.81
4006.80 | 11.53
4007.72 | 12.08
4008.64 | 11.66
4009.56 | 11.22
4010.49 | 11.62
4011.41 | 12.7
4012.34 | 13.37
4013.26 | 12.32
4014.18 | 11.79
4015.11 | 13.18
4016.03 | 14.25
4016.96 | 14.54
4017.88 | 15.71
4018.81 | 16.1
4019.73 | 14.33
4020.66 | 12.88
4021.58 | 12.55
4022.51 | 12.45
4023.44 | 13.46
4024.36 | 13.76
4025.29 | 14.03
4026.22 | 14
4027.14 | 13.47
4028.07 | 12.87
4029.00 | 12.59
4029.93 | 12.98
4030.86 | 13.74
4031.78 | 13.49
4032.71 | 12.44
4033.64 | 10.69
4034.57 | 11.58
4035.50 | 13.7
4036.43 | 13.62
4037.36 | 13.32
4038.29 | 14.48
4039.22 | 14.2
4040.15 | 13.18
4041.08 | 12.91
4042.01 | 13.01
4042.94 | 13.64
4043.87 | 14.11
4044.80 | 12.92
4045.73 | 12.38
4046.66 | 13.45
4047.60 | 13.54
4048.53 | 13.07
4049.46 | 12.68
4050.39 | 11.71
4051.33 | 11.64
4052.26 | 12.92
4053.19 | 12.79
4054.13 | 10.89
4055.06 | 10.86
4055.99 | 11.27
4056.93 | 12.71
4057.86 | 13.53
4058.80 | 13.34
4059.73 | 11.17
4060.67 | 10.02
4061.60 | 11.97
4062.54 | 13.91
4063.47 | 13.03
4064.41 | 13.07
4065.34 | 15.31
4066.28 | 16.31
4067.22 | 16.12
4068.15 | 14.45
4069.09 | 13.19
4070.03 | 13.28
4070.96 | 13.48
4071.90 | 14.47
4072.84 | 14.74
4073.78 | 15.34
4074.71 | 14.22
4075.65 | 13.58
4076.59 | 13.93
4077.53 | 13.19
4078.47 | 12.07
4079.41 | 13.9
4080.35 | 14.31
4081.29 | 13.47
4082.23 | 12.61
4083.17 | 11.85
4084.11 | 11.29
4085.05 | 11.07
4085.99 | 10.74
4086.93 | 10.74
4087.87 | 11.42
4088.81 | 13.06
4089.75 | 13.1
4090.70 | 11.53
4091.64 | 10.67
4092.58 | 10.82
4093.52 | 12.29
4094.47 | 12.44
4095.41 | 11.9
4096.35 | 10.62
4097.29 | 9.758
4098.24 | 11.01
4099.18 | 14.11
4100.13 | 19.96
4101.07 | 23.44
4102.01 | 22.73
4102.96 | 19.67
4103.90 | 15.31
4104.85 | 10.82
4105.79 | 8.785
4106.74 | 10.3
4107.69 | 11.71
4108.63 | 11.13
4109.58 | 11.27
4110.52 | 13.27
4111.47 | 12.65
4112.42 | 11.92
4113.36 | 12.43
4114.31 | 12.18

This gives 1.1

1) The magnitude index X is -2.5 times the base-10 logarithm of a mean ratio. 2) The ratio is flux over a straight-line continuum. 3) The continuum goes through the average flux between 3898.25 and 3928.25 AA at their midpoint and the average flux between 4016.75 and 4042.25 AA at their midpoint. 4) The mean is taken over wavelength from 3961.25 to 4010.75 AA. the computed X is 0.08 mag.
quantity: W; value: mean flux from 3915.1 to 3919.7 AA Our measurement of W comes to 12.7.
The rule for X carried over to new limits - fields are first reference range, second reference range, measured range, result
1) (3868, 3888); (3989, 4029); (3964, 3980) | 0.14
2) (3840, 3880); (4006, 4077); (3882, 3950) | 0.07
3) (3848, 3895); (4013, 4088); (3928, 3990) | 0.07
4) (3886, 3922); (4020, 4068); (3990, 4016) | 0.05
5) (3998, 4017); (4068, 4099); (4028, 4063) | -0.02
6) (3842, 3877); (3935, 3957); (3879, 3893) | 0.08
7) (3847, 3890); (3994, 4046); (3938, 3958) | 0.04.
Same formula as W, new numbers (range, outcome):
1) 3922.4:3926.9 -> 12.3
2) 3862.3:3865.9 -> 13.9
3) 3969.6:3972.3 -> 14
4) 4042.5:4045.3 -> 13.6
